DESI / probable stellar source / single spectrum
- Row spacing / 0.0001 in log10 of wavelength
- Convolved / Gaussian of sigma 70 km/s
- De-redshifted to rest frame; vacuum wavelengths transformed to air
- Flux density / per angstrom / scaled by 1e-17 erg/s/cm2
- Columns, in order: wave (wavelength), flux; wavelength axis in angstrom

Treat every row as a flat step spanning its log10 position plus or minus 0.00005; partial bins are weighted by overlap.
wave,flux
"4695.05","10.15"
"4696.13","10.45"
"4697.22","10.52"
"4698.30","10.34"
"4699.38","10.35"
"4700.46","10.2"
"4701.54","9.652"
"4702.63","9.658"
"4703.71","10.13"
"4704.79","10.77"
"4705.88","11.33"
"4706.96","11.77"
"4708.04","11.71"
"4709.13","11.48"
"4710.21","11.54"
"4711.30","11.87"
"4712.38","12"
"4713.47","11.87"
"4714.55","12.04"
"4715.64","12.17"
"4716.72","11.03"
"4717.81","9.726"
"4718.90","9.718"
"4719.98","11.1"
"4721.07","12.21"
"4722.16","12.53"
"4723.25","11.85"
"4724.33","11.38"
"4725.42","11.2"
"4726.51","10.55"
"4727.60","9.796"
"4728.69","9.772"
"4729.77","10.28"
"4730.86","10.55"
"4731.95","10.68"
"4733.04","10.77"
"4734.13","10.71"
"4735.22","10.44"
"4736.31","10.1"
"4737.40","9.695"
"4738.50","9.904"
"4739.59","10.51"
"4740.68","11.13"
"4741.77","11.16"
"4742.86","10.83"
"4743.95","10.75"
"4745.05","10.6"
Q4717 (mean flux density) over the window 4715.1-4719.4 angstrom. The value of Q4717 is 10.7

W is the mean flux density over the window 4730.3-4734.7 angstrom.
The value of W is 10.7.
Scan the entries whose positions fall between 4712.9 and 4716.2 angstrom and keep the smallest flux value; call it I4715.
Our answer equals 11.87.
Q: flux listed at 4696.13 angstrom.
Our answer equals 10.45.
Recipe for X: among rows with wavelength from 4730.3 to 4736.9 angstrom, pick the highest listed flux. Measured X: 10.77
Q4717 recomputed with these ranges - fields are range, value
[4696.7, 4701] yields 10.4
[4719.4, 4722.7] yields 11.9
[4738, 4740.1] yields 10.2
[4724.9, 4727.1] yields 10.8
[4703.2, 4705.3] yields 10.5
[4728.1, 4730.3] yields 10.1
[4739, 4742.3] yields 10.9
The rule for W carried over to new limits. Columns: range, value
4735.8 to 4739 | 9.87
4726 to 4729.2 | 10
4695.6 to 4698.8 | 10.4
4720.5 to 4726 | 11.8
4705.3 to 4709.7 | 11.6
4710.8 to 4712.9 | 12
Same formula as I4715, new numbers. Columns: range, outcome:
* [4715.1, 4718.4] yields 9.726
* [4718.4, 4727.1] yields 9.718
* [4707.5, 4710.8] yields 11.48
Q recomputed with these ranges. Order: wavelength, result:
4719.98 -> 11.1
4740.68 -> 11.13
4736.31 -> 10.1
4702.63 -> 9.658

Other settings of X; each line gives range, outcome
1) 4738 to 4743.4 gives 11.16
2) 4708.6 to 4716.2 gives 12.17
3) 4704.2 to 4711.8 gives 11.87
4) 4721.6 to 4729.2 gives 12.53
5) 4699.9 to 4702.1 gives 10.2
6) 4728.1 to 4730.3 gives 10.28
